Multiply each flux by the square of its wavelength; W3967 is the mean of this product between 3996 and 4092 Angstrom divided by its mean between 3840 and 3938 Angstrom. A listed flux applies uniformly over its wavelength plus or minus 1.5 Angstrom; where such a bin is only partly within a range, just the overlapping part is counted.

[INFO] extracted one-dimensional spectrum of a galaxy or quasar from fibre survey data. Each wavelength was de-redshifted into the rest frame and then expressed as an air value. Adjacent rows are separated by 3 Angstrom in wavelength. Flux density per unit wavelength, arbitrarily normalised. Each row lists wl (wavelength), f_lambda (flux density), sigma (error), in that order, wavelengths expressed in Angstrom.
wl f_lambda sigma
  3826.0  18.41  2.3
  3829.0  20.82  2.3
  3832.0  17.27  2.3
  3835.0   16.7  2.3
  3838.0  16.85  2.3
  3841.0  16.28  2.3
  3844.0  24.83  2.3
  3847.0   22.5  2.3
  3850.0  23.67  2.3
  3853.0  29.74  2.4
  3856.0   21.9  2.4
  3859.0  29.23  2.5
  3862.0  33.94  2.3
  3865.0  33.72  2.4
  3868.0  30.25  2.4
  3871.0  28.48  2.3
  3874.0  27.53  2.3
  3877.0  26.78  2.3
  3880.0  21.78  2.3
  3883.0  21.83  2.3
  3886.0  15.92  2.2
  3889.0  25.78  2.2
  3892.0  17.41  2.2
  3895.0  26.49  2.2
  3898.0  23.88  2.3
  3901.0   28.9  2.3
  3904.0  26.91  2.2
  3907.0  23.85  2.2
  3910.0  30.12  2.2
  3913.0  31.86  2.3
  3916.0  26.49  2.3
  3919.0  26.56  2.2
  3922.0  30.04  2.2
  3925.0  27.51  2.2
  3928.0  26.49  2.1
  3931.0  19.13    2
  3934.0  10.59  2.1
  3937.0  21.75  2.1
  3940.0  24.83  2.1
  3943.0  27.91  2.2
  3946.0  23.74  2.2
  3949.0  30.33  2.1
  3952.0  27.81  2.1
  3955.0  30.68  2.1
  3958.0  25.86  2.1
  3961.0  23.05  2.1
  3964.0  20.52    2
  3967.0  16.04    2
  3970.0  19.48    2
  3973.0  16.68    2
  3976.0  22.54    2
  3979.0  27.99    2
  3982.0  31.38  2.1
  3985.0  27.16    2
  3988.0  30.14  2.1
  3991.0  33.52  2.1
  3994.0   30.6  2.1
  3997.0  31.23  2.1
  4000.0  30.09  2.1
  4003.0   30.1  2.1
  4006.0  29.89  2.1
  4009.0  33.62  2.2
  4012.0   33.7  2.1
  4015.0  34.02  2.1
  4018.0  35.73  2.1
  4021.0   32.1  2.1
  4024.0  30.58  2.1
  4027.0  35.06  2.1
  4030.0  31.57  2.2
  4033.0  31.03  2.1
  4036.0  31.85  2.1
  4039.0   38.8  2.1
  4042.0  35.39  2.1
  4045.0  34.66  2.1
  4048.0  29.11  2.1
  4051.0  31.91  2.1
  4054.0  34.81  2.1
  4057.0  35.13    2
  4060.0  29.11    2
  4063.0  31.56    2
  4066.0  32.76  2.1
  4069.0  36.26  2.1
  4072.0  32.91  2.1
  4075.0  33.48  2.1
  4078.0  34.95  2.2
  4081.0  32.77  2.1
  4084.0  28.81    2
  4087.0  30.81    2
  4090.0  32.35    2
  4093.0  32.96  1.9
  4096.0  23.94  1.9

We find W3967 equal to 1.40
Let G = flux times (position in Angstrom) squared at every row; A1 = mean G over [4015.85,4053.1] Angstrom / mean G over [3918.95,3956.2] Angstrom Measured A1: 1.4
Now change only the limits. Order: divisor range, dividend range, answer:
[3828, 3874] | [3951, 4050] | 1.30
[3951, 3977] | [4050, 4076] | 1.55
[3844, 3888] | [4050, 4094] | 1.39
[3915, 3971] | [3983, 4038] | 1.36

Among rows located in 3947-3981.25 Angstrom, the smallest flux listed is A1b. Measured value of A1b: 16.04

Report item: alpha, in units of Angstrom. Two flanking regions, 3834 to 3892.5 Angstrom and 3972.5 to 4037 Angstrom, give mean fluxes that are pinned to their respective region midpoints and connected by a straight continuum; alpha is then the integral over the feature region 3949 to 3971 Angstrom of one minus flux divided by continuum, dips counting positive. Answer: 3.64 Angstrom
